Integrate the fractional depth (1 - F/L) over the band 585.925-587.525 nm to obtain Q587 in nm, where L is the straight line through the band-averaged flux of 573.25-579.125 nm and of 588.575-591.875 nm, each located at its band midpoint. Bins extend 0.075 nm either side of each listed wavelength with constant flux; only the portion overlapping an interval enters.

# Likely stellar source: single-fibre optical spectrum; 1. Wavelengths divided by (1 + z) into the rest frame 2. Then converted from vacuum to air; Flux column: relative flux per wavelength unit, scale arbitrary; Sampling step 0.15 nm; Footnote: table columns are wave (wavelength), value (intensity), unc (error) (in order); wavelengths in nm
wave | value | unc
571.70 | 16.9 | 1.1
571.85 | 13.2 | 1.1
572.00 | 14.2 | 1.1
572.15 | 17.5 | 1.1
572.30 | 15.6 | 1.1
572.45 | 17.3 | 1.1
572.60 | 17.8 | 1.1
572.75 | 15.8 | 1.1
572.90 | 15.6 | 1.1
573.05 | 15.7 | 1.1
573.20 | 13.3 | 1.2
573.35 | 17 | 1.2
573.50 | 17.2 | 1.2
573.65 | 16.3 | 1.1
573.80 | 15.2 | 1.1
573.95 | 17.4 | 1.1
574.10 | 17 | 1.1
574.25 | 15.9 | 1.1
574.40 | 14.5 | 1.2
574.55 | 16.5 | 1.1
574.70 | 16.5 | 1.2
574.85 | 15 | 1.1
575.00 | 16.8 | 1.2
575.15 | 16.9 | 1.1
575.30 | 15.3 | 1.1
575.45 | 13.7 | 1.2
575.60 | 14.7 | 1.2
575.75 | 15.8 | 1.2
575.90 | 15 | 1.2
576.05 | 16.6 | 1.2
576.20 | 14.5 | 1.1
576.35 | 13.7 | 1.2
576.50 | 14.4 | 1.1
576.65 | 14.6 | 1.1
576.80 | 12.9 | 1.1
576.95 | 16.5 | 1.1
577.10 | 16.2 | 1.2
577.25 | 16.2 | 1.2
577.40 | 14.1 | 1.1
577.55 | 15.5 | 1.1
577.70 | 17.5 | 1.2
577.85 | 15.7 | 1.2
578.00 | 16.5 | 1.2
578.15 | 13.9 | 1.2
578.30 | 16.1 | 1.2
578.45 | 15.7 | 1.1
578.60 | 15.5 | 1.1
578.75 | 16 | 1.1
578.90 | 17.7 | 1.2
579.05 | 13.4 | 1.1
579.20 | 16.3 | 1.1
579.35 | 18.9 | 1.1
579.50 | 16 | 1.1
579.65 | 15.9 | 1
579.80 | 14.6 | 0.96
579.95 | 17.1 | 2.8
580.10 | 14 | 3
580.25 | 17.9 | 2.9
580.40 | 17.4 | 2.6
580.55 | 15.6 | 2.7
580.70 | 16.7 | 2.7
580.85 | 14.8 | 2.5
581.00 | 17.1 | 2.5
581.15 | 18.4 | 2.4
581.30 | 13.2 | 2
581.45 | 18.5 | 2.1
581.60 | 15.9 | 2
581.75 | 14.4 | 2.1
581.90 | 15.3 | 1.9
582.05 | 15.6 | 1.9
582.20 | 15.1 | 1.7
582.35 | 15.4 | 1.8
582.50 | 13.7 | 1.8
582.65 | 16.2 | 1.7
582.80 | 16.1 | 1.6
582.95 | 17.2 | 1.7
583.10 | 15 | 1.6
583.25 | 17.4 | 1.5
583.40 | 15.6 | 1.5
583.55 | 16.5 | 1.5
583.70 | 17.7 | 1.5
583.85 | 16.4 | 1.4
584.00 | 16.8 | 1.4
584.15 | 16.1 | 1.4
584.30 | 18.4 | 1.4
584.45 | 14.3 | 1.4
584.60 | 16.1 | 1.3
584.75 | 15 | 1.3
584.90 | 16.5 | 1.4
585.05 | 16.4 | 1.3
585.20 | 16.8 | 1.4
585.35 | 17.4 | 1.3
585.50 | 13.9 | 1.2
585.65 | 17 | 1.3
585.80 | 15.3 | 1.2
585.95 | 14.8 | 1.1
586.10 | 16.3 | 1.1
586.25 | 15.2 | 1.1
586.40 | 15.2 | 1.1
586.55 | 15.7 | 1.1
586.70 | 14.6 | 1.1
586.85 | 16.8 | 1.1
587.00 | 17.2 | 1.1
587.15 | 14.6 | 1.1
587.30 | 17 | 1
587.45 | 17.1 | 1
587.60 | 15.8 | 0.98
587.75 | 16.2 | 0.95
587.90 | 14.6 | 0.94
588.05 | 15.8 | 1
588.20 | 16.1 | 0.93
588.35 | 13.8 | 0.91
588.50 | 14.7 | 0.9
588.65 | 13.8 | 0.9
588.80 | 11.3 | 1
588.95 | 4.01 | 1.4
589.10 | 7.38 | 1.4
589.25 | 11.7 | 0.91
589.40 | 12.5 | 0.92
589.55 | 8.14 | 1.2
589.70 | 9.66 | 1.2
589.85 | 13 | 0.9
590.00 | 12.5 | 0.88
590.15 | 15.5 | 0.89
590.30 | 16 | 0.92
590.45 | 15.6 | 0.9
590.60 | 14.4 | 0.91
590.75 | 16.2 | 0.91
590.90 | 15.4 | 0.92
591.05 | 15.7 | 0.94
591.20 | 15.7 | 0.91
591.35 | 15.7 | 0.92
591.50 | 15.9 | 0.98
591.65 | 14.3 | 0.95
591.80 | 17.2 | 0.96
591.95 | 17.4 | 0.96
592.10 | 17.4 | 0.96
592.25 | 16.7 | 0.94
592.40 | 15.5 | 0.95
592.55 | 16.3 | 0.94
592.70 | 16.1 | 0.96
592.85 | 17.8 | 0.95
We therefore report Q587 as -0.24 nm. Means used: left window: 15.6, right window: 13.3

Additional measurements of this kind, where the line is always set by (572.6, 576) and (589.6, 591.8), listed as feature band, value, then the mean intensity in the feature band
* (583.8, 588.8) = -0.25 nm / 15.7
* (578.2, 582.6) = -0.15 nm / 15.9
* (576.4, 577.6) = 0.05 nm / 15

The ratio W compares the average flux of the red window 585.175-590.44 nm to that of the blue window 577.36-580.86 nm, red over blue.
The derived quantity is 0.89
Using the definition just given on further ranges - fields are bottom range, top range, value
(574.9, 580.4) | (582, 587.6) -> 1.02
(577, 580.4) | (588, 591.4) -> 0.83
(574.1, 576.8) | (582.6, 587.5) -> 1.05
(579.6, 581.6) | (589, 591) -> 0.79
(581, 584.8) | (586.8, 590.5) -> 0.85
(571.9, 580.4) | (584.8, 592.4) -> 0.94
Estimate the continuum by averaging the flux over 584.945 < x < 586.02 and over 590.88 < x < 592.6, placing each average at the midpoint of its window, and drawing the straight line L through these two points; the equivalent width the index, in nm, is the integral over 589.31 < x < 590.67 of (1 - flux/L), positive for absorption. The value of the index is 0.259 nm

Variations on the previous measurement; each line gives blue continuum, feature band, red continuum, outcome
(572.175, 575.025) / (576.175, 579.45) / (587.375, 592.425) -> 0.015 nm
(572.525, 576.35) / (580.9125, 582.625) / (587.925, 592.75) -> -0.078 nm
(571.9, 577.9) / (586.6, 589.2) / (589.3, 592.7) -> 0.150 nm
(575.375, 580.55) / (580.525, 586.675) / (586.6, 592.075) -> -0.418 nm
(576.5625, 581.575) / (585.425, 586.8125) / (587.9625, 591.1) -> -0.141 nm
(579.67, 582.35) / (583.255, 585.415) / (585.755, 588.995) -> -0.146 nm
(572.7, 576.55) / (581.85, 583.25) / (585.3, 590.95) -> -0.075 nm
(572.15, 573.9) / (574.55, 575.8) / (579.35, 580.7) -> 0.042 nm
